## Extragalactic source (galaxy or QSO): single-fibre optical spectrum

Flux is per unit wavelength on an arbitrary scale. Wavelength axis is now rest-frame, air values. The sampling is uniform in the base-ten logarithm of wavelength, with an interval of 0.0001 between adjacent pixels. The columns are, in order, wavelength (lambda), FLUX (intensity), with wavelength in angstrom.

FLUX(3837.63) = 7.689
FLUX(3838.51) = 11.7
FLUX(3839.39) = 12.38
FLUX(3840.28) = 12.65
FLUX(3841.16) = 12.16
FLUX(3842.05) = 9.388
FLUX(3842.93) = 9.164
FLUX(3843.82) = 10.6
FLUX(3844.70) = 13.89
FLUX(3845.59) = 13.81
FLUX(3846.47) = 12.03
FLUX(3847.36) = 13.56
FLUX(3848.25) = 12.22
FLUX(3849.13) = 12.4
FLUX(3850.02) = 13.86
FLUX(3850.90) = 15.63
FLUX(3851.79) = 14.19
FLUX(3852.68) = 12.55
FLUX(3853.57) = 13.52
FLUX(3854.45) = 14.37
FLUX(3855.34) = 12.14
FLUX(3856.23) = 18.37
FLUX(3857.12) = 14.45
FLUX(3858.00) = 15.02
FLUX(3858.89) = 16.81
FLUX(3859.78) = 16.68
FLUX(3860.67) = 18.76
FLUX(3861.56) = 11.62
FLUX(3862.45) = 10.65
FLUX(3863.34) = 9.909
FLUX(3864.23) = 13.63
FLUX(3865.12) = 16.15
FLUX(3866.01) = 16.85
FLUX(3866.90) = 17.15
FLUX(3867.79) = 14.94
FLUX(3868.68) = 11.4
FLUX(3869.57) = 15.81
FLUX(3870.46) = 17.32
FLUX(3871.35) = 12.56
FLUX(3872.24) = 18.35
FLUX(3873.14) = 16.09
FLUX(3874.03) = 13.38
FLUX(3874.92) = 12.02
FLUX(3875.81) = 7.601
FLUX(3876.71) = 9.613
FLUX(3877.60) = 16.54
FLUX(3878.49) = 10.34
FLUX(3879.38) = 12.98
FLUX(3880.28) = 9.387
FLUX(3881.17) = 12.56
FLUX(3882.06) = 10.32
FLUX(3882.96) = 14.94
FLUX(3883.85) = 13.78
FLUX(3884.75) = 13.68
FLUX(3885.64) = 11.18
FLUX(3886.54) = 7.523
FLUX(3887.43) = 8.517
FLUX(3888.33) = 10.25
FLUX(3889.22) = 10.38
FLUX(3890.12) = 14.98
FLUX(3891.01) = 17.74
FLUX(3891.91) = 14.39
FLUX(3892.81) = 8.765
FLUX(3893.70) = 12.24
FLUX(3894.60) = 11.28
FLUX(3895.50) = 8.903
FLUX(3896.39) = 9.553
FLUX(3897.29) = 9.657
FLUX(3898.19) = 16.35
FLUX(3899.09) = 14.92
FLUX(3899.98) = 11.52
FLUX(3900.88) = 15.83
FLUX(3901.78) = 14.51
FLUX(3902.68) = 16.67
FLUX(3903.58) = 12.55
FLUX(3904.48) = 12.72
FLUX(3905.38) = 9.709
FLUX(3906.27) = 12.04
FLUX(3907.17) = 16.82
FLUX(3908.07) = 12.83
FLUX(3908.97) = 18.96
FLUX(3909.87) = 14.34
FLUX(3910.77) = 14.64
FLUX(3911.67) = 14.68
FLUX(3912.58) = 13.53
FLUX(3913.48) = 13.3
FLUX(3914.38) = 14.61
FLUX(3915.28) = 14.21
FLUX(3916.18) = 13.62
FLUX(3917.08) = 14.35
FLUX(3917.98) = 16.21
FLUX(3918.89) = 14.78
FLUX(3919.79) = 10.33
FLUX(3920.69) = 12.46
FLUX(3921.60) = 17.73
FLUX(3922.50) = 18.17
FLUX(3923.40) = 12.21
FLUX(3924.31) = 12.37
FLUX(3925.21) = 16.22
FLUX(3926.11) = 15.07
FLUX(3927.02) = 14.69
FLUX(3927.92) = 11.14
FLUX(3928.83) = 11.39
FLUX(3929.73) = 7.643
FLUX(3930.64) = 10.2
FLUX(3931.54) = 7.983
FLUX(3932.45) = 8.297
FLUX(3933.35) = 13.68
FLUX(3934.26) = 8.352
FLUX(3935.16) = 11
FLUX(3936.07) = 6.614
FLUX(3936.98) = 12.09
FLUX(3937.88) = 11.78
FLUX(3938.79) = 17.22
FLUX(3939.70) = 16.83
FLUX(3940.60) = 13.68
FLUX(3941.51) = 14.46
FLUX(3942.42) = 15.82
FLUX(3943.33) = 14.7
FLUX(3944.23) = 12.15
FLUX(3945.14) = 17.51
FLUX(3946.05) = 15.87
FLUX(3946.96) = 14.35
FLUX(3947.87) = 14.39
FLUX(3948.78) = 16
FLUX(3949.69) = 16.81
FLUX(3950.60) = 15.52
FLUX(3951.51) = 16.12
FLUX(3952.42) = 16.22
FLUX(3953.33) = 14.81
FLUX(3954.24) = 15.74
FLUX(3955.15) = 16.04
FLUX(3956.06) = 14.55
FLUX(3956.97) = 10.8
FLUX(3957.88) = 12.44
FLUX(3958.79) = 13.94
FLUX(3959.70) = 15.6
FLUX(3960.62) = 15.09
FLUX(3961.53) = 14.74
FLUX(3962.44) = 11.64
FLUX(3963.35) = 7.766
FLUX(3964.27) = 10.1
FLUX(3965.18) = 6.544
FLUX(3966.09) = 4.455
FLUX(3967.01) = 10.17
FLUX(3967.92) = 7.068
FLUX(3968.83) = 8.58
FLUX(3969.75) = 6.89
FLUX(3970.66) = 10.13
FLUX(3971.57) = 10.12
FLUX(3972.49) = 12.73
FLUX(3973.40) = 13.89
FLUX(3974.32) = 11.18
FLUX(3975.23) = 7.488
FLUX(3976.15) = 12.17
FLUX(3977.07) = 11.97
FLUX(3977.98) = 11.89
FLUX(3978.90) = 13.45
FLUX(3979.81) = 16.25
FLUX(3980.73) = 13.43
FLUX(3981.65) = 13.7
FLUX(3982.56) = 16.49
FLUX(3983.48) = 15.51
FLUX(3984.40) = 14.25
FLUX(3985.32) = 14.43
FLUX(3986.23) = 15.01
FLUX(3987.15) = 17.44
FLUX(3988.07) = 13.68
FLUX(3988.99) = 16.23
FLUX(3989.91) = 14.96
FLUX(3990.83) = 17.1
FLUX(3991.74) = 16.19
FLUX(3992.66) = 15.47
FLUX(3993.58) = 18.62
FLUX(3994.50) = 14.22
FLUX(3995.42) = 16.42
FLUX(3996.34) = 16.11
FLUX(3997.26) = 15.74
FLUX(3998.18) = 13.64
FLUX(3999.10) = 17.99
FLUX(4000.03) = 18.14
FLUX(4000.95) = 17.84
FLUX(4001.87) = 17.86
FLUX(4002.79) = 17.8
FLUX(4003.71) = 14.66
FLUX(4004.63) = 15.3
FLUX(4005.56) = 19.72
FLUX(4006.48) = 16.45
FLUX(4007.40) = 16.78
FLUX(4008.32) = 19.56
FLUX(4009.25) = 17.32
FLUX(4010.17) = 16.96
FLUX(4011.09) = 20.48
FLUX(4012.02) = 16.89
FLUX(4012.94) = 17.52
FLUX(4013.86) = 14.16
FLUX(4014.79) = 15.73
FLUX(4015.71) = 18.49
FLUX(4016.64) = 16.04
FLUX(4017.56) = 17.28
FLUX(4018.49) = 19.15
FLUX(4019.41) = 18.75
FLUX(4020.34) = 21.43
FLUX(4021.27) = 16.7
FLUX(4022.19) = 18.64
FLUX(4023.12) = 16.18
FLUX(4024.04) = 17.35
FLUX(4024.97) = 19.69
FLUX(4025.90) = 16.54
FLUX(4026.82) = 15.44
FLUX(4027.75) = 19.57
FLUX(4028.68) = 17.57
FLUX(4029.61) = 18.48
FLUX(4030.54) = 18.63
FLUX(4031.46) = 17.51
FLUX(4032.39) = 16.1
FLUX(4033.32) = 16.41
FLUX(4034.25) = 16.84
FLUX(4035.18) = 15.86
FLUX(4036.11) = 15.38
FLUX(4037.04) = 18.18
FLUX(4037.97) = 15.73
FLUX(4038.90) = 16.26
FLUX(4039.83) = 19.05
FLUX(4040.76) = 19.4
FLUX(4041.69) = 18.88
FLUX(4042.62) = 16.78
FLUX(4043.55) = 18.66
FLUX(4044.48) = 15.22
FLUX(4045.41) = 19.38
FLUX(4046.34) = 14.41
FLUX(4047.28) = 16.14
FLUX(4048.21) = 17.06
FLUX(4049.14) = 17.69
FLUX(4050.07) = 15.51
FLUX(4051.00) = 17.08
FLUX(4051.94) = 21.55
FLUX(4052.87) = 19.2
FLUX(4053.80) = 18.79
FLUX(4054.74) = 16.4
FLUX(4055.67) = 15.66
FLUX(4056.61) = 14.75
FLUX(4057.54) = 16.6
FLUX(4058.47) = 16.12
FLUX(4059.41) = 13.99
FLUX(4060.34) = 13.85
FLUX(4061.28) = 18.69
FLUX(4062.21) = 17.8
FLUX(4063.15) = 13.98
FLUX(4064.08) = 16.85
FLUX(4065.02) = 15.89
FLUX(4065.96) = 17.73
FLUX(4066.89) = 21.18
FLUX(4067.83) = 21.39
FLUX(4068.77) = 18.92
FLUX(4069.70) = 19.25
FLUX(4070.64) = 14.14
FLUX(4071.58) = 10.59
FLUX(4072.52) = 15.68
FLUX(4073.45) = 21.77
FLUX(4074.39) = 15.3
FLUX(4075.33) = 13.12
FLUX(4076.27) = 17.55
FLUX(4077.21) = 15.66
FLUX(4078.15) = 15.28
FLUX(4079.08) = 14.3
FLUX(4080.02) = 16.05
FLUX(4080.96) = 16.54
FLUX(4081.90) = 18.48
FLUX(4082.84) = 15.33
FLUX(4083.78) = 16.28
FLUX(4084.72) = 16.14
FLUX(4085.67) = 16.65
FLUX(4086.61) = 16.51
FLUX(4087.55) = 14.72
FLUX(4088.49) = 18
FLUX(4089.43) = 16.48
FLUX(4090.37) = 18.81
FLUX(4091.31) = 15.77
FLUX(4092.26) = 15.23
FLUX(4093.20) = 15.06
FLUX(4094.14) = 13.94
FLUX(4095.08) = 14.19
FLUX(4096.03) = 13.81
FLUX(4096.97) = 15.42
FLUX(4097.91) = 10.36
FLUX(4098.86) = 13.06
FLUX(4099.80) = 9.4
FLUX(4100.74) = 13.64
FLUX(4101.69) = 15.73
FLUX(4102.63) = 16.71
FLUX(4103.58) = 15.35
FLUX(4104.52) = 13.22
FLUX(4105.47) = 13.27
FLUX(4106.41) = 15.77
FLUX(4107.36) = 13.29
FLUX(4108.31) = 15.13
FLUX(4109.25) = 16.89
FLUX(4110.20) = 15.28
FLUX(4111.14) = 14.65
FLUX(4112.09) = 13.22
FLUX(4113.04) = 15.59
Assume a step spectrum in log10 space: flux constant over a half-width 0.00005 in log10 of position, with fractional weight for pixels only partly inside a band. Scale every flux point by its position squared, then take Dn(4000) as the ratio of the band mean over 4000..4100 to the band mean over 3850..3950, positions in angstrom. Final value 1.35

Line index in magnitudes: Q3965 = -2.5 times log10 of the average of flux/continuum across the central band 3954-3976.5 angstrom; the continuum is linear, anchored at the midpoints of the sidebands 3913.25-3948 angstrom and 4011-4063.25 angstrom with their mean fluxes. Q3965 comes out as 0.29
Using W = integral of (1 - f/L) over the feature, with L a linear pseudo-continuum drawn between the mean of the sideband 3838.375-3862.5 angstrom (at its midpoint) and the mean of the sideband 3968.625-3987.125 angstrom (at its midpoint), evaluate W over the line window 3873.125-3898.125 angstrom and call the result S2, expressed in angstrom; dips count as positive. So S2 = 2.8 angstrom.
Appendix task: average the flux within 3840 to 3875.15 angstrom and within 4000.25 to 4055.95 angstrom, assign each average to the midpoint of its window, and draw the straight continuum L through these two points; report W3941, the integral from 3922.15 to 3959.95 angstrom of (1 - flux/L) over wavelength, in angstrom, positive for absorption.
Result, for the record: 5.1 angstrom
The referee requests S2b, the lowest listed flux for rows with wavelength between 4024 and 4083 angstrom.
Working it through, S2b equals 10.59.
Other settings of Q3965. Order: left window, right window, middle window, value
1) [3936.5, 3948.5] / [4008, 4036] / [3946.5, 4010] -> 0.133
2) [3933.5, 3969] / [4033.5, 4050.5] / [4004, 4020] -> -0.114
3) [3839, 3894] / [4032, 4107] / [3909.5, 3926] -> -0.031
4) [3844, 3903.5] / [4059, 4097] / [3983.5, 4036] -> -0.112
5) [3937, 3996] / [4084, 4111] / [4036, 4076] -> -0.172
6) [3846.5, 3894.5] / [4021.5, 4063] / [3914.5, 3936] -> 0.154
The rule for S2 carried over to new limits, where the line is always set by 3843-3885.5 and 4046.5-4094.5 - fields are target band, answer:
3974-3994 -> 1.2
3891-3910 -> 1.3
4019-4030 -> -1.5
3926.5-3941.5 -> 3.2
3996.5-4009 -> -1.1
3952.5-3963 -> 0.6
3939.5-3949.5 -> -0.2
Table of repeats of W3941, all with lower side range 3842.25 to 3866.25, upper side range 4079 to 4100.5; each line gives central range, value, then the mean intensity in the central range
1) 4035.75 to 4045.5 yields -1.68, 17.5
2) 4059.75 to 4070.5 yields -1.81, 17.6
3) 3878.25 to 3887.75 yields 1.69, 11.4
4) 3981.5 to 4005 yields -2.19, 16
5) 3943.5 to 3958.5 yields -0.61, 14.9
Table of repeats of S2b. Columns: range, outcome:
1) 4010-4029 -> 14.16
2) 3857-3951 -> 6.614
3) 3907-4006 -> 4.455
